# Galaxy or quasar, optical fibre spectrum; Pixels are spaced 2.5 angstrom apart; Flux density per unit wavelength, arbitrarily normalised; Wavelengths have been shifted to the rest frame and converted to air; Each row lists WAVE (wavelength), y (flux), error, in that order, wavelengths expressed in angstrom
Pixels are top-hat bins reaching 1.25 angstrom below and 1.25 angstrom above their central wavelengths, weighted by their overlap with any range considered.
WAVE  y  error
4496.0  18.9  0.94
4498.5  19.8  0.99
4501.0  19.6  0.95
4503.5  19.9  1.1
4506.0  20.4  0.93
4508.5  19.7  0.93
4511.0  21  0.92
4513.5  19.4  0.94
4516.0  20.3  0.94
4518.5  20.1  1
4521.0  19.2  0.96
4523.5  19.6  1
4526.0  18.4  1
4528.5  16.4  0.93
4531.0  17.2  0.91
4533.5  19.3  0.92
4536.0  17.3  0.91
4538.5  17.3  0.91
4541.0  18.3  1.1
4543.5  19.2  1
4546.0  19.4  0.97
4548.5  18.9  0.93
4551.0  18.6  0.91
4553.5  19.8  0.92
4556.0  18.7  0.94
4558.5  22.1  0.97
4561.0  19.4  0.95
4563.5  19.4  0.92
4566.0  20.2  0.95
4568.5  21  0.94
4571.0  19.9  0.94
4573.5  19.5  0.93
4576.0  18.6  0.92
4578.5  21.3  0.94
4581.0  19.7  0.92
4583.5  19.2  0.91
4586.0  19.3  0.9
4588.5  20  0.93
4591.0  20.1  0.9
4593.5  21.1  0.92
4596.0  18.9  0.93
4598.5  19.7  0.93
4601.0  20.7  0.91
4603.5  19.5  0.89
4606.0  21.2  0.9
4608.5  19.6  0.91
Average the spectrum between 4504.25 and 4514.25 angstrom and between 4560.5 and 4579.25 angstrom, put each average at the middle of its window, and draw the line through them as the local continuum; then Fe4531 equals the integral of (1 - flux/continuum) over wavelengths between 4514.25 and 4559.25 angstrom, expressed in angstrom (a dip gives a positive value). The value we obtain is 2.6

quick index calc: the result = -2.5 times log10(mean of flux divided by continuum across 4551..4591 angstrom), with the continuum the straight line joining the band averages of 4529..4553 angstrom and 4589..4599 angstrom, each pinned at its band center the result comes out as -0.03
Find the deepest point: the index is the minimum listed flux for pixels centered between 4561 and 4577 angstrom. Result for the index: 18.6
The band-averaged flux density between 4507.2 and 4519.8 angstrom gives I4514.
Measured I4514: 20.1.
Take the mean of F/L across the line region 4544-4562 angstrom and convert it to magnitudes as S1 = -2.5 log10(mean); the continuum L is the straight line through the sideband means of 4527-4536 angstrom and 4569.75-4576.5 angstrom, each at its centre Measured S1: -0.06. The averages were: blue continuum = 17.6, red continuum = 19.4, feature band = 19.5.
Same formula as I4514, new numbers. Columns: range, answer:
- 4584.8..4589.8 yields 19.7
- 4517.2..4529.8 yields 18.7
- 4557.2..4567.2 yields 20.3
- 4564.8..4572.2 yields 20.4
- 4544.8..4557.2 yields 19.1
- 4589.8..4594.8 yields 20.6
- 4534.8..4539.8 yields 17.3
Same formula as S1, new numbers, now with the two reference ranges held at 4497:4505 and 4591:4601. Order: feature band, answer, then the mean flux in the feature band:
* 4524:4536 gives 0.11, 17.9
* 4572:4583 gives 0.01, 19.7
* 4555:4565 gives 0.00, 19.9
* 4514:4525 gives 0.00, 19.7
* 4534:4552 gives 0.08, 18.5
